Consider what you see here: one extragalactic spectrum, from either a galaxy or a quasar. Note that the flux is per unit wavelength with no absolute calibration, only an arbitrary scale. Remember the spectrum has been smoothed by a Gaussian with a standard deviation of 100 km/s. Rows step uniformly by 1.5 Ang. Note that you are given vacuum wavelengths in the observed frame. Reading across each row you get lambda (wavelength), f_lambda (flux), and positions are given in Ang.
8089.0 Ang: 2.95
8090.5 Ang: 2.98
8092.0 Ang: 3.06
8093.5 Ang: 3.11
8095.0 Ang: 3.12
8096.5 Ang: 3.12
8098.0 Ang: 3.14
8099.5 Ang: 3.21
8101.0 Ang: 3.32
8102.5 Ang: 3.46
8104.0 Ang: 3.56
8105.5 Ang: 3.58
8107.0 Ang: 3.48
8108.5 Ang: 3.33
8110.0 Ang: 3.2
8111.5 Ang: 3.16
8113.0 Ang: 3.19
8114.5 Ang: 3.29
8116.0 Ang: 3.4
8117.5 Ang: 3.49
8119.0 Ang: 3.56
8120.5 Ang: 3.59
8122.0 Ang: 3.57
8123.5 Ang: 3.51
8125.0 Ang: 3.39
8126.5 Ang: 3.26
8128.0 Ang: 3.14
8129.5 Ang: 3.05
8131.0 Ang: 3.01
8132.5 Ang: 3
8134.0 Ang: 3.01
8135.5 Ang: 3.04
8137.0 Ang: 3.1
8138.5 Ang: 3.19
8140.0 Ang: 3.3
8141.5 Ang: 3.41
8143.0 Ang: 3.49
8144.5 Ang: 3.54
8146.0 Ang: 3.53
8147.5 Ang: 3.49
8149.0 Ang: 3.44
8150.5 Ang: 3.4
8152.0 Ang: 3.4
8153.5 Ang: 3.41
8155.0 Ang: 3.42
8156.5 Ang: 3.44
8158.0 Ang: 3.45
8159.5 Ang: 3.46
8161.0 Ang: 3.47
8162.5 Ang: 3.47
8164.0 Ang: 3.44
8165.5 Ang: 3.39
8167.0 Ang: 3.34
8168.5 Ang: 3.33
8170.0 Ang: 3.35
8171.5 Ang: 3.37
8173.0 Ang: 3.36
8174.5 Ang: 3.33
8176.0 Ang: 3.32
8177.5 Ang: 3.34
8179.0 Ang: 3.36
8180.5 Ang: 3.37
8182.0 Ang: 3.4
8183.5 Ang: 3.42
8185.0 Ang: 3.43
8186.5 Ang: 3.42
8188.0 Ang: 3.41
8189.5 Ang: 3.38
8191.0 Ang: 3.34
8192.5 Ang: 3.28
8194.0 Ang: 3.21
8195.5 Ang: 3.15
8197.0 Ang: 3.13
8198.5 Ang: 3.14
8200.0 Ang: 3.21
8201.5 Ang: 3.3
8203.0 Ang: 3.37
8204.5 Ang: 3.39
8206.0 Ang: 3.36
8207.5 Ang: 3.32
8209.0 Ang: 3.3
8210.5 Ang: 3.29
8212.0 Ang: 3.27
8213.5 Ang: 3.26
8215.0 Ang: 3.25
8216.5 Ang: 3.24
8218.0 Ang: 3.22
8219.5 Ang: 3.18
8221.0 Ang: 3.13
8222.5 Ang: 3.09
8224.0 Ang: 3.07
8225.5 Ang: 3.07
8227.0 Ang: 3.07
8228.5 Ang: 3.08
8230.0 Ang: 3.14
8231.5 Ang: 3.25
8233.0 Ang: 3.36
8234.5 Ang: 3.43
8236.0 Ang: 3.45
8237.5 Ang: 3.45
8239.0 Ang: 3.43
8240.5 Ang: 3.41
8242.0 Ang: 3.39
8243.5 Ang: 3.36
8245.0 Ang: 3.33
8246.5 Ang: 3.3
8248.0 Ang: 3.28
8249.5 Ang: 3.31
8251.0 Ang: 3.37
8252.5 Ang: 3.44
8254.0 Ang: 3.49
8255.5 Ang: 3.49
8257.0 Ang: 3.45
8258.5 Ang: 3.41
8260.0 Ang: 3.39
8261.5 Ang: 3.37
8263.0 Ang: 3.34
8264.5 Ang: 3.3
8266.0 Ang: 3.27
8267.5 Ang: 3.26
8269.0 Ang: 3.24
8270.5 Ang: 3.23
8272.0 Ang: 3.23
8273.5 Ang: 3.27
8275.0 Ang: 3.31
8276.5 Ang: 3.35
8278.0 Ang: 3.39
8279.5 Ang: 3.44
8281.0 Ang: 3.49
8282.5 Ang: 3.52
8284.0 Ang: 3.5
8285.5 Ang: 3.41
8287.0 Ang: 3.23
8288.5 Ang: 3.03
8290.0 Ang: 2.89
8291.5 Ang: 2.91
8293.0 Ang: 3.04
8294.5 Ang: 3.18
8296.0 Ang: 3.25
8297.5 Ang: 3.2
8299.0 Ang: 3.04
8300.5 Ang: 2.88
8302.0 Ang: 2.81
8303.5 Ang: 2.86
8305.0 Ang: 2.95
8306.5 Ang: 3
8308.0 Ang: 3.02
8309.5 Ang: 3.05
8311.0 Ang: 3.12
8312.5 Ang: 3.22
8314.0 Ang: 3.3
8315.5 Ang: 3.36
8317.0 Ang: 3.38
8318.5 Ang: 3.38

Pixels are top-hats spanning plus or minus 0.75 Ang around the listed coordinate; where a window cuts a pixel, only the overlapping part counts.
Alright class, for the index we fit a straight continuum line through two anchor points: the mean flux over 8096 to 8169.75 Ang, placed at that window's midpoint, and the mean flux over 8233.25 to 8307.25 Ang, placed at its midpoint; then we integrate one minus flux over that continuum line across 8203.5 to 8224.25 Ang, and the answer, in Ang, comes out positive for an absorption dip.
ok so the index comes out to 0.4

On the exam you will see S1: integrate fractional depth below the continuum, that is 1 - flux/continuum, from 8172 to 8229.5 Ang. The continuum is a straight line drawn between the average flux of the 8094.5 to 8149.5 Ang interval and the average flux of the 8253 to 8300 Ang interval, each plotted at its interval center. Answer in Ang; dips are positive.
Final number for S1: 0.5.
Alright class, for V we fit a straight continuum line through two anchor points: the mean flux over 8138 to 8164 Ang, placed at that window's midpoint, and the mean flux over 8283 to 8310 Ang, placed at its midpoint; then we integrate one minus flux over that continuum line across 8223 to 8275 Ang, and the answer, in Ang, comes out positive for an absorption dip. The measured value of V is -2.0 Ang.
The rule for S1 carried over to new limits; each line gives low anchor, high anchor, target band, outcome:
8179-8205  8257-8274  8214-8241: 0.6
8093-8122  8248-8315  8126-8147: 0.6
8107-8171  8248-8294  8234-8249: -0.3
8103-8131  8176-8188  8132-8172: 0.2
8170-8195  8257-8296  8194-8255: 0.8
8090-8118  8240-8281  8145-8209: -1.1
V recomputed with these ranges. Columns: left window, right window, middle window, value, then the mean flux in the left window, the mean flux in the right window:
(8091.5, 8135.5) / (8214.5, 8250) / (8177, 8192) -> -0.5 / 3.28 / 3.26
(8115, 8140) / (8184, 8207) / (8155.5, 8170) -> -0.6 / 3.27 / 3.3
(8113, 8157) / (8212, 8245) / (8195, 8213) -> 0.0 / 3.34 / 3.26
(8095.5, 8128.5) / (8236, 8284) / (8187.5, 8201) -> 0.5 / 3.36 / 3.37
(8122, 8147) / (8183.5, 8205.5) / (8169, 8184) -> -0.3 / 3.26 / 3.3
